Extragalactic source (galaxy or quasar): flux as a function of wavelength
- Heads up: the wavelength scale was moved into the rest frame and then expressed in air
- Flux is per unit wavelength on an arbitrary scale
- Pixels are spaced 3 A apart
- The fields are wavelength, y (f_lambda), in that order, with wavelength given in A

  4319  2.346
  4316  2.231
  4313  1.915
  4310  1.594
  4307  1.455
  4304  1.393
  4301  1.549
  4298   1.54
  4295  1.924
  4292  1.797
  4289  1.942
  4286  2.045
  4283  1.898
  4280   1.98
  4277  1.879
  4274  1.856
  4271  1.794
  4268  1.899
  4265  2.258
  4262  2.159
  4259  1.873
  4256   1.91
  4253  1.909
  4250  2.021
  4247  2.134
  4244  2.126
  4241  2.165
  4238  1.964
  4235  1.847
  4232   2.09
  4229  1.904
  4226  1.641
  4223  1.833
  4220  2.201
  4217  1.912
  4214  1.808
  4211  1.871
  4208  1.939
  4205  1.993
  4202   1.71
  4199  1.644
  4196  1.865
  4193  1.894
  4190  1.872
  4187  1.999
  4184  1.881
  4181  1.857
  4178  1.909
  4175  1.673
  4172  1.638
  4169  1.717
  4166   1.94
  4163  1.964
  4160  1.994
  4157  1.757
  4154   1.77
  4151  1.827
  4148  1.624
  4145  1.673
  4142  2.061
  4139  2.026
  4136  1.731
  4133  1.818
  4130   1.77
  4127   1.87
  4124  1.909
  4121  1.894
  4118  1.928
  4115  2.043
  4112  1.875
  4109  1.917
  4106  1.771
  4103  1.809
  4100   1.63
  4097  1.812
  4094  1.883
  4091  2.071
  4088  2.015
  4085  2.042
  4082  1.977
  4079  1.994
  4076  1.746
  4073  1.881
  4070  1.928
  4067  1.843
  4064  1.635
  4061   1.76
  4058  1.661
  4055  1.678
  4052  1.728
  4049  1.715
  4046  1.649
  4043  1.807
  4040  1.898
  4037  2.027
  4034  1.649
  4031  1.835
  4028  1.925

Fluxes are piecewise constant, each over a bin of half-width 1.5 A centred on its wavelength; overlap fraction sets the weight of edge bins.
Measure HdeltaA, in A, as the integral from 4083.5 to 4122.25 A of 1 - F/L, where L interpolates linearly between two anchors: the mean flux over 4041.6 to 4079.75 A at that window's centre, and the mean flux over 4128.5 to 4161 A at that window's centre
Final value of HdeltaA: -2.3 A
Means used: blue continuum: 1.77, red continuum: 1.82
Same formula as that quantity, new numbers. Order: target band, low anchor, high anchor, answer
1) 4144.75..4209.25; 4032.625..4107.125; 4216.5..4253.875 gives 3.4 A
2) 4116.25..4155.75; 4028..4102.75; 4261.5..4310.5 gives -0.3 A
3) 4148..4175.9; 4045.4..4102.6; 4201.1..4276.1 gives 1.4 A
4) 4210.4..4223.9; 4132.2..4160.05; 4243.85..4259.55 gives 0.0 A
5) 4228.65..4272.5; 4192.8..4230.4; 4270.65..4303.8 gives -3.9 A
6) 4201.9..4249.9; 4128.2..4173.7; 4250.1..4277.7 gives -1.1 A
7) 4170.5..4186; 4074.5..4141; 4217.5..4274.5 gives 1.1 A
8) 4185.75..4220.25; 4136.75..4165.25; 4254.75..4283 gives 0.3 A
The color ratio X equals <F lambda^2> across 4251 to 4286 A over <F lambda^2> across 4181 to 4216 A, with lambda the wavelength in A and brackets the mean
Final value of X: 1.08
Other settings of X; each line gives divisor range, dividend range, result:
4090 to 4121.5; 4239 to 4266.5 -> 1.18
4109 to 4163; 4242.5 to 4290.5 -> 1.13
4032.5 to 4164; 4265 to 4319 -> 1.09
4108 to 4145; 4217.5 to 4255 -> 1.10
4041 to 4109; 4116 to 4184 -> 1.04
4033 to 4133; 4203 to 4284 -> 1.15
